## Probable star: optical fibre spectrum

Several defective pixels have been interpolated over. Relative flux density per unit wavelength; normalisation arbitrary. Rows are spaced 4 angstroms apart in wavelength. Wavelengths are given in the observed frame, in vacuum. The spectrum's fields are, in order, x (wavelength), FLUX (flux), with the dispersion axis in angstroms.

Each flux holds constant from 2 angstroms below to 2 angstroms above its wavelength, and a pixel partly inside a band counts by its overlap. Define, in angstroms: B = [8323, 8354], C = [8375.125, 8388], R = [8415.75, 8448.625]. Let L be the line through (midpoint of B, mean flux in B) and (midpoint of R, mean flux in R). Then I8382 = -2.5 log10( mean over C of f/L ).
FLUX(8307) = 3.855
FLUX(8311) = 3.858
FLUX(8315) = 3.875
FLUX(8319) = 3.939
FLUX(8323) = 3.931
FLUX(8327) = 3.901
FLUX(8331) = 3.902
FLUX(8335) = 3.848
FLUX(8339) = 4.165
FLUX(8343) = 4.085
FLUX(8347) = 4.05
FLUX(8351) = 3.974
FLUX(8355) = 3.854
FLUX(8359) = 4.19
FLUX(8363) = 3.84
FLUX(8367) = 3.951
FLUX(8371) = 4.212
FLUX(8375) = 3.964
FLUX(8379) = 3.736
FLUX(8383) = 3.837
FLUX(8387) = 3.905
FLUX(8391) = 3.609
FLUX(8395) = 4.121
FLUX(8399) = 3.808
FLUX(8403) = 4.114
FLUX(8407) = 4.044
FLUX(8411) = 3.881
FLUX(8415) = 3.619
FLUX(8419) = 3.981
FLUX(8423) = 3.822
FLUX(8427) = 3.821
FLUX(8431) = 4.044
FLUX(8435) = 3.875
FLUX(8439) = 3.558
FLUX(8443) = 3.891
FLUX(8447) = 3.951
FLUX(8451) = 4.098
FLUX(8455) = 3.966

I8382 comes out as 0.024 mag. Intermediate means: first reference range 3.98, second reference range 3.86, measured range 3.84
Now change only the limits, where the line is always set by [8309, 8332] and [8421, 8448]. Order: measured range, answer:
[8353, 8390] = -0.016 mag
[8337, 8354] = -0.046 mag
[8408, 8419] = 0.011 mag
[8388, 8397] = -0.001 mag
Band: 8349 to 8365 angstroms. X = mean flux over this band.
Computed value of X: 3.96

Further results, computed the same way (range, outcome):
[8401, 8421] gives 3.93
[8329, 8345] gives 4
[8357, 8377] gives 4.03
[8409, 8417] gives 3.75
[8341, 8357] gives 3.99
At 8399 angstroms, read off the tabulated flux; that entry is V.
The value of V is 3.808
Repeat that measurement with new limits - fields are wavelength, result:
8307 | 3.855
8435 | 3.875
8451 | 4.098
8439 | 3.558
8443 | 3.891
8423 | 3.822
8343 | 4.085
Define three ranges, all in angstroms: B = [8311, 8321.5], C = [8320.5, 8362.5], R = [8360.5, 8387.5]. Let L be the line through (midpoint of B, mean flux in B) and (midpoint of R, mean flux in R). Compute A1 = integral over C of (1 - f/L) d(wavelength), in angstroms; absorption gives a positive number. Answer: -0.8 angstroms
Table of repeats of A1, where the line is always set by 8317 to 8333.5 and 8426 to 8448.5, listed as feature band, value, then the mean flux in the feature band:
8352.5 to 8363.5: -0.2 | 3.98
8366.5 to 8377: -0.4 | 4.06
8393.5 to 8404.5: -0.4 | 4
